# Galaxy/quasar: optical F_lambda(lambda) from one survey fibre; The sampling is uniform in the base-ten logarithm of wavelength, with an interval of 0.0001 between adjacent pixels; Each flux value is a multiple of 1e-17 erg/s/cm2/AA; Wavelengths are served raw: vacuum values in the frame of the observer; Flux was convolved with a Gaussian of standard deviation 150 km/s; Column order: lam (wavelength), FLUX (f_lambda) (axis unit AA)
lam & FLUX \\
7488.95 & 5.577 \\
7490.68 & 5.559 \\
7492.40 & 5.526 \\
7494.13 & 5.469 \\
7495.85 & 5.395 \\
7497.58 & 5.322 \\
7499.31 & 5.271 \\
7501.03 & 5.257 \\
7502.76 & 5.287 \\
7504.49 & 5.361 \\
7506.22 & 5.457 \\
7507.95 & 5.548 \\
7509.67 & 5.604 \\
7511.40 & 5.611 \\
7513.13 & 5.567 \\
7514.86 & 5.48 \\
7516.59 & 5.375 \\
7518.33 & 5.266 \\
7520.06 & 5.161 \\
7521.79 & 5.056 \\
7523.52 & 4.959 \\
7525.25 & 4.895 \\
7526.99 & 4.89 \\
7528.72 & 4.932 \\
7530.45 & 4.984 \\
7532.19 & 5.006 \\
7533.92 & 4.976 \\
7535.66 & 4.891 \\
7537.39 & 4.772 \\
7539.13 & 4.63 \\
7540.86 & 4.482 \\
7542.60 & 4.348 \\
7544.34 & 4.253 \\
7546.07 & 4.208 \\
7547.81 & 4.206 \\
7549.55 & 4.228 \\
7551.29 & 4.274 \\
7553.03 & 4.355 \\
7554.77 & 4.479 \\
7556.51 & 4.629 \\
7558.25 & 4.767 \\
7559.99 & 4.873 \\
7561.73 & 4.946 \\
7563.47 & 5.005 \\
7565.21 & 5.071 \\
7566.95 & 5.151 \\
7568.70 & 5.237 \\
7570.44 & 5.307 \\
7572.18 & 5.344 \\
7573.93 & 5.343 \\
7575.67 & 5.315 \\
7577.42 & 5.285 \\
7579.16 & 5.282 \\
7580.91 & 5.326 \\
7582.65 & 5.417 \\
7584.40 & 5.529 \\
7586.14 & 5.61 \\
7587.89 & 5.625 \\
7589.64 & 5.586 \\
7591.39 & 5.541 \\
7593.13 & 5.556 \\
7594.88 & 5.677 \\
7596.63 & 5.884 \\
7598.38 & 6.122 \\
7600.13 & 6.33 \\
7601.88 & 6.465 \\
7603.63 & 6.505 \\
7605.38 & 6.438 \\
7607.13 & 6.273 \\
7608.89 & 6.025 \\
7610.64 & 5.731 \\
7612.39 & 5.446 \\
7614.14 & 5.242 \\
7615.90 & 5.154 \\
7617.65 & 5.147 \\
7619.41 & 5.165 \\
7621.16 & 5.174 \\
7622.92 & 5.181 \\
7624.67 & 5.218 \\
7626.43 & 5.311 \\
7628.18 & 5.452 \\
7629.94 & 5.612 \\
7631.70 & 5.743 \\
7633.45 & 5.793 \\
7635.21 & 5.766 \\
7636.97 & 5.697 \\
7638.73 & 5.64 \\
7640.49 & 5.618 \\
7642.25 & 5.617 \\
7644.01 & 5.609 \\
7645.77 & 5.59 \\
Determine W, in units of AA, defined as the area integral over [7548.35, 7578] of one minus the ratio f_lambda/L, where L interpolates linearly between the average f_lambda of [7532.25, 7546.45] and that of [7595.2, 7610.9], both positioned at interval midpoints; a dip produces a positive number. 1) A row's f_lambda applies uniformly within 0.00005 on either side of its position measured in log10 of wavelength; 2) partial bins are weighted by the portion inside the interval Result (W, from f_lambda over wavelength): 1.7 AA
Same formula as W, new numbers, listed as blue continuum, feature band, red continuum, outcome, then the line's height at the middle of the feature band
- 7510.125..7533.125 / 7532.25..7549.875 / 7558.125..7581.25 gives 2.2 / 5.17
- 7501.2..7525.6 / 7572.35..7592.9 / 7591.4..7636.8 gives 0.5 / 5.58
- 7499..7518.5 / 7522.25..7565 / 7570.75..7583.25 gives 5.6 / 5.38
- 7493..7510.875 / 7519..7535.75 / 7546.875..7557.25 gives -0.4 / 4.87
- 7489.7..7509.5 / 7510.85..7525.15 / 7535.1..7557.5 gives -0.7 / 5.03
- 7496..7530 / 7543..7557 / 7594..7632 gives 2.9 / 5.43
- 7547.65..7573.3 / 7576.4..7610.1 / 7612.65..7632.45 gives -4.9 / 5.07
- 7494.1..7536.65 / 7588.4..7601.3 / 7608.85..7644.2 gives -1.0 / 5.41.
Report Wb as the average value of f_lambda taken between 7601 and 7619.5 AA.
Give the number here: 5.81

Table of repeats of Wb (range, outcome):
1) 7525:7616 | 5.21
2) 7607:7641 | 5.5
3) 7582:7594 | 5.56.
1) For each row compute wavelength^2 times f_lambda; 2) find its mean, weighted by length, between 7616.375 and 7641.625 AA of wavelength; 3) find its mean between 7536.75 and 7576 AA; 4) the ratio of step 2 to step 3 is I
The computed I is 1.2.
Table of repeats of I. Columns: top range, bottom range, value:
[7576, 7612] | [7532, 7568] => 1.26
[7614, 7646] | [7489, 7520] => 1.04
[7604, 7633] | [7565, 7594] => 1.04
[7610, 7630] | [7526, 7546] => 1.15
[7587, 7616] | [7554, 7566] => 1.23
